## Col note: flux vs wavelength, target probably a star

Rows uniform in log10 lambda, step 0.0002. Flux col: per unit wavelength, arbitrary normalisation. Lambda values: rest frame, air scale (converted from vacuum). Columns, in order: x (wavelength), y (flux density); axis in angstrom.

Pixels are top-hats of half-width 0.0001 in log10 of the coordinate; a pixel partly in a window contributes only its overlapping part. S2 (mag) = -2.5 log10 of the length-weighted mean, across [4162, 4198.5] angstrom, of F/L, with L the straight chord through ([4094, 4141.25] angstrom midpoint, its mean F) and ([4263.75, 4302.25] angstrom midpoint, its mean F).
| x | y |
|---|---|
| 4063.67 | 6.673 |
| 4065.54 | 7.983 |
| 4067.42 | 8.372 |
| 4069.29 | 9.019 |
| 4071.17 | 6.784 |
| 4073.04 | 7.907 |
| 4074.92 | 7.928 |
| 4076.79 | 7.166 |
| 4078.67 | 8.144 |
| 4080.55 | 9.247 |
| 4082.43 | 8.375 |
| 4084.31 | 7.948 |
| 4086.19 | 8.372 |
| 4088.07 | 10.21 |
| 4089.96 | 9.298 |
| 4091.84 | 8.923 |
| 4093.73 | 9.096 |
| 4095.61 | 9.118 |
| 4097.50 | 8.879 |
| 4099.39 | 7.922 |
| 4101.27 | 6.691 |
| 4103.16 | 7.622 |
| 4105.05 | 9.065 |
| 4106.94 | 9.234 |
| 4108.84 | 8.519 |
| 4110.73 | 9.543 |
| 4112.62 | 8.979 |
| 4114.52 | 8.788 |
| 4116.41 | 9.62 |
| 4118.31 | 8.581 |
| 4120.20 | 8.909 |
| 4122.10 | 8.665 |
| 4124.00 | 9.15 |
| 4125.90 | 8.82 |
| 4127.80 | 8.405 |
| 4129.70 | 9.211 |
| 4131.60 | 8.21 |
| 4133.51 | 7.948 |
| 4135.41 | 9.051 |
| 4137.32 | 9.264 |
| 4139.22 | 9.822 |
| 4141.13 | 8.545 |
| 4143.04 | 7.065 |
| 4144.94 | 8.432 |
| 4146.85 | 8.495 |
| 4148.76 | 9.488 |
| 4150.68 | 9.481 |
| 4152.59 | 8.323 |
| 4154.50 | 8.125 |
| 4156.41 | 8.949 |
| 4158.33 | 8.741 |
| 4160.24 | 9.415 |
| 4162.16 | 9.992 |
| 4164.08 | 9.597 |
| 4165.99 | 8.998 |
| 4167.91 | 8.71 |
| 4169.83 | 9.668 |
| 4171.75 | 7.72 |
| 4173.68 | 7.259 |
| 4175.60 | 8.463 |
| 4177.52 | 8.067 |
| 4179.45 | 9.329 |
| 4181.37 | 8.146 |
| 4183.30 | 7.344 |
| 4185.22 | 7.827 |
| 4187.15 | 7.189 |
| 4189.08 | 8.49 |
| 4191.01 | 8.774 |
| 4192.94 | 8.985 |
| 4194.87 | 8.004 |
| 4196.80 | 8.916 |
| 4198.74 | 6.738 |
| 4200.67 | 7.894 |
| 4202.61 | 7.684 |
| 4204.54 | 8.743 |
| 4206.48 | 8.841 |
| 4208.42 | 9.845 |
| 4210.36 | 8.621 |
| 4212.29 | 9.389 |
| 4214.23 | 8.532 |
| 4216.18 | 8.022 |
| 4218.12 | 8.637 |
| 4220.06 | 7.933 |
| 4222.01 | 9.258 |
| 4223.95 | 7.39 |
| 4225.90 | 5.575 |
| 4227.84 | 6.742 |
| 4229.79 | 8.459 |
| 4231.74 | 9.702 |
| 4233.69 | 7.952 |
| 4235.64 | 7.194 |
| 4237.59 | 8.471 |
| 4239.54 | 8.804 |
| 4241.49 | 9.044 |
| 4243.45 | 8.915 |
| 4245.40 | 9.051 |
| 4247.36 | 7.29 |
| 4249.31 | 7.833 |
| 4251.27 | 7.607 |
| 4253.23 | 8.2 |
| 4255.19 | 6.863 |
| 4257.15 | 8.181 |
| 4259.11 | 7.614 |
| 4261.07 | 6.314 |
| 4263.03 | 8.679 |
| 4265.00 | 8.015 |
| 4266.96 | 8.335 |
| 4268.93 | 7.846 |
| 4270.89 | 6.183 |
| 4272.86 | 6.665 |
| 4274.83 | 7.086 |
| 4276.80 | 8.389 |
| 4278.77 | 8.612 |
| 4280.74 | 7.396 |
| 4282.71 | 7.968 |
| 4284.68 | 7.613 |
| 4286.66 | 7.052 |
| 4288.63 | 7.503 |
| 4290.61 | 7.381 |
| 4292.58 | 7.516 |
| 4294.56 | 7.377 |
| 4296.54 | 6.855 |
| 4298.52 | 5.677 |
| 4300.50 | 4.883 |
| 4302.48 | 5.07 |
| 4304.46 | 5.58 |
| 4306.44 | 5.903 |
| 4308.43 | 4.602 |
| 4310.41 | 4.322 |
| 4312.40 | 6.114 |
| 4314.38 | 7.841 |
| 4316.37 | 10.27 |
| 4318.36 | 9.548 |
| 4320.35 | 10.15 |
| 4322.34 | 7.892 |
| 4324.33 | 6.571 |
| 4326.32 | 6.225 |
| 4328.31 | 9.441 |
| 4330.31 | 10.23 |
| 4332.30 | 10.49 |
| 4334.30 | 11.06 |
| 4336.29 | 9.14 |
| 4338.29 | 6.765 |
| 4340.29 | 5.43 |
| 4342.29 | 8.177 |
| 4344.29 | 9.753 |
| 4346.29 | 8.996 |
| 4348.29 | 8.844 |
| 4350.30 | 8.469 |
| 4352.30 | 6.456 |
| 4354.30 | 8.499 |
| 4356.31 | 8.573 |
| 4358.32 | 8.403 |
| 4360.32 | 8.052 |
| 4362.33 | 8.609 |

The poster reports -0.03 mag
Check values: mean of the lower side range 8.75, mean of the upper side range 7.25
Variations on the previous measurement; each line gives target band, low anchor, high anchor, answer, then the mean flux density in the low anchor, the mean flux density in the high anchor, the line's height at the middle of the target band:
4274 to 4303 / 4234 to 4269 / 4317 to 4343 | 0.162 mag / 8.02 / 8.57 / 8.28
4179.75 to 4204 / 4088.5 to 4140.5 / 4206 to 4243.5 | 0.057 mag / 8.8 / 8.35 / 8.48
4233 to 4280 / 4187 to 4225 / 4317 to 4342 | 0.081 mag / 8.41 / 8.59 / 8.49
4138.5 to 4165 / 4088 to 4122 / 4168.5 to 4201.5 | -0.057 mag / 8.79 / 8.17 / 8.43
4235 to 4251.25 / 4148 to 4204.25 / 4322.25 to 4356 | 0.019 mag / 8.49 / 8.4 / 8.45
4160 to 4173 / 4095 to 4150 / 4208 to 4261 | -0.077 mag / 8.69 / 8.14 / 8.47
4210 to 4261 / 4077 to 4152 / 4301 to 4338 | 0.009 mag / 8.73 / 7.75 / 8.15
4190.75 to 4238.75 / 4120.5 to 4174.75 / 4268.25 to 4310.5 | -0.059 mag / 8.77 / 6.74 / 7.81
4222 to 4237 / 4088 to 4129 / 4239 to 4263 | 0.055 mag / 8.79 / 7.99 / 8.11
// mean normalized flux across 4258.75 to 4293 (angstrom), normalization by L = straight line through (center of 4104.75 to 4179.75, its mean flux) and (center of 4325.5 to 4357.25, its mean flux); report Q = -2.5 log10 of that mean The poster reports 0.14 mag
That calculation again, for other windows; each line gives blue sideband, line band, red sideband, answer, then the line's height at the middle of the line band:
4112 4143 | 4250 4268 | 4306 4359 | 0.08 mag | 8.36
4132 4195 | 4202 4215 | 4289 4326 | -0.10 mag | 8.06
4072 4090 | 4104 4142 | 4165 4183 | -0.06 mag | 8.43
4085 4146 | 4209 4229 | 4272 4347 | 0.01 mag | 8.12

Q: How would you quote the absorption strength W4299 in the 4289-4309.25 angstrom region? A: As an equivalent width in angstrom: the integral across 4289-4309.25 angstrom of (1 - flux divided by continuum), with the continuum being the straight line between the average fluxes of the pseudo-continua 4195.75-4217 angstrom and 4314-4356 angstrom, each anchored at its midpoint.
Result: 5.7 angstrom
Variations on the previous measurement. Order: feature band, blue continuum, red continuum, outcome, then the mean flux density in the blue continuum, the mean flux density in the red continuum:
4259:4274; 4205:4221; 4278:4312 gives -0.3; 8.73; 6.52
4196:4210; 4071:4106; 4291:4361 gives -0.6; 8.39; 7.69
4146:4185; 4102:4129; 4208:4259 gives -0.6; 8.84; 8.18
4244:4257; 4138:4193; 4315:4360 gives 1.1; 8.6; 8.59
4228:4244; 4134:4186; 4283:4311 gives -2.4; 8.68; 6.31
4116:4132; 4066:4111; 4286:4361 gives -1.0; 8.45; 7.67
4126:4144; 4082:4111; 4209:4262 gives -0.3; 8.66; 8.07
